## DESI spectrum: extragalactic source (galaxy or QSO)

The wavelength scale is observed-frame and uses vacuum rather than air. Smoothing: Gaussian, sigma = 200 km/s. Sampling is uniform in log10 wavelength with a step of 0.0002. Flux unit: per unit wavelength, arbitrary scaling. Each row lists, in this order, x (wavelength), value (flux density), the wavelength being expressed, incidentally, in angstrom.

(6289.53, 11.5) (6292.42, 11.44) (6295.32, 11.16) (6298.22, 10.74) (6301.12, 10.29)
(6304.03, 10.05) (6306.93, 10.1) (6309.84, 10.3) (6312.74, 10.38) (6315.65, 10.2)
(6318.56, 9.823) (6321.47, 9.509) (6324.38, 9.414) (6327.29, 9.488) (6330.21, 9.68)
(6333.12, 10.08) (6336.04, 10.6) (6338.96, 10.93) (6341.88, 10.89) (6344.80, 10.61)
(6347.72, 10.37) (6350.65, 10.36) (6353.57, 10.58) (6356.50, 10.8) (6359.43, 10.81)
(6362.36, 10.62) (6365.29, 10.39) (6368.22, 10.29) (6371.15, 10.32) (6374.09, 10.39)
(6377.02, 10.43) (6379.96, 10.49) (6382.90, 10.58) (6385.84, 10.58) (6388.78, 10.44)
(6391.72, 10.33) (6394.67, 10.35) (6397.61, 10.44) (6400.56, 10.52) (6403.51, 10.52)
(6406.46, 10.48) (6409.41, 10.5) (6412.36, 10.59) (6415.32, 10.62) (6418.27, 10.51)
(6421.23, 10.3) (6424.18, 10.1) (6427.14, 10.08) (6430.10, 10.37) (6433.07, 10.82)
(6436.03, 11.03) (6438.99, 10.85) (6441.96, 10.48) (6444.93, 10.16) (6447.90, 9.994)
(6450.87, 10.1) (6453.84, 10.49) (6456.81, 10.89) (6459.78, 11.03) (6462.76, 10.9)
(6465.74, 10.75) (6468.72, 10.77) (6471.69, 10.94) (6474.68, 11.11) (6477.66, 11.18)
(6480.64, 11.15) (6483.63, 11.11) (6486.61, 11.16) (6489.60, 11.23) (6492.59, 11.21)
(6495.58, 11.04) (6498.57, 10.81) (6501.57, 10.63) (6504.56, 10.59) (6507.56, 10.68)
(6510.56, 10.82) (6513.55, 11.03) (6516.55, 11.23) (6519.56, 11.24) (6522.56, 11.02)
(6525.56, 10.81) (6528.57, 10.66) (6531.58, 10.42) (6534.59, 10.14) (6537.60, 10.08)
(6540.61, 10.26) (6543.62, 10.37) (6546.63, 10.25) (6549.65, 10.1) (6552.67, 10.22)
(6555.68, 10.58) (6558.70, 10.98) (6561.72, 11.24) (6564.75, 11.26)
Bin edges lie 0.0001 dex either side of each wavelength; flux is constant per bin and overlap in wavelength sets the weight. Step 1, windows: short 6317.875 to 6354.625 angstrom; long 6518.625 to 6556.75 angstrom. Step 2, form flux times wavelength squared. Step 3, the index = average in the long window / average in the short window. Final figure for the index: 1.1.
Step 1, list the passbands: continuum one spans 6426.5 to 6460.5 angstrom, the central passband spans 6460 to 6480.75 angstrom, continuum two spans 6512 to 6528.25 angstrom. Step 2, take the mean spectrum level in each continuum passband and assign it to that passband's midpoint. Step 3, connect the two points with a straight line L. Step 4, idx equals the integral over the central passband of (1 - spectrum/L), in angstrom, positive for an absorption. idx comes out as -0.5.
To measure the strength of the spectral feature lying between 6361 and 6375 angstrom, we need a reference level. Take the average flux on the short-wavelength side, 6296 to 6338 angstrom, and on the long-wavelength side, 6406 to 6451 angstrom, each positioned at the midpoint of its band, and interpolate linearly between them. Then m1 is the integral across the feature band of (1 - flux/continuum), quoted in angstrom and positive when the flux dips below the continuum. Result -0.21 angstrom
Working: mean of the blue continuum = 10.1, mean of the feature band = 10.4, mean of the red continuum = 10.4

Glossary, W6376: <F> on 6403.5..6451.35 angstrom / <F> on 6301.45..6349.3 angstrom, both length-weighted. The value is 1.03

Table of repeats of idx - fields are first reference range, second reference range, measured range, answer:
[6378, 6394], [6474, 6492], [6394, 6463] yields 1.8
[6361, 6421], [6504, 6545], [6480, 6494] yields -0.7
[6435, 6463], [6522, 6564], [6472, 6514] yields -1.7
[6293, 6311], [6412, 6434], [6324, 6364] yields 0.2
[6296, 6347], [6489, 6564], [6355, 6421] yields -0.9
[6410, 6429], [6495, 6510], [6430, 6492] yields -1.5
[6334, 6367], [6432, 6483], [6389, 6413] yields 0.5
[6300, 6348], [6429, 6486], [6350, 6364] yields -0.5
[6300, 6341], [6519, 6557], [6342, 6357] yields -0.6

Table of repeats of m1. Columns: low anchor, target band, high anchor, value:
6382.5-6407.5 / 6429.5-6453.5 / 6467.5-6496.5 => 0.7 angstrom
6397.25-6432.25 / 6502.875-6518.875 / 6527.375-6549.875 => -0.9 angstrom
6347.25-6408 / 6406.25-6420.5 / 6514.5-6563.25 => 0.0 angstrom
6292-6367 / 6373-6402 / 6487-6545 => 0.1 angstrom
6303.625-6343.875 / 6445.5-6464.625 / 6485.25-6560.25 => -0.1 angstrom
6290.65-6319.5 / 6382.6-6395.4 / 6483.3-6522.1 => 0.3 angstrom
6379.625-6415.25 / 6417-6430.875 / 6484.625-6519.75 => 0.5 angstrom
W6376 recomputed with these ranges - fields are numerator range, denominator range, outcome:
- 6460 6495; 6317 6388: 1.07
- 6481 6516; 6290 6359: 1.06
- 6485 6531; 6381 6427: 1.05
